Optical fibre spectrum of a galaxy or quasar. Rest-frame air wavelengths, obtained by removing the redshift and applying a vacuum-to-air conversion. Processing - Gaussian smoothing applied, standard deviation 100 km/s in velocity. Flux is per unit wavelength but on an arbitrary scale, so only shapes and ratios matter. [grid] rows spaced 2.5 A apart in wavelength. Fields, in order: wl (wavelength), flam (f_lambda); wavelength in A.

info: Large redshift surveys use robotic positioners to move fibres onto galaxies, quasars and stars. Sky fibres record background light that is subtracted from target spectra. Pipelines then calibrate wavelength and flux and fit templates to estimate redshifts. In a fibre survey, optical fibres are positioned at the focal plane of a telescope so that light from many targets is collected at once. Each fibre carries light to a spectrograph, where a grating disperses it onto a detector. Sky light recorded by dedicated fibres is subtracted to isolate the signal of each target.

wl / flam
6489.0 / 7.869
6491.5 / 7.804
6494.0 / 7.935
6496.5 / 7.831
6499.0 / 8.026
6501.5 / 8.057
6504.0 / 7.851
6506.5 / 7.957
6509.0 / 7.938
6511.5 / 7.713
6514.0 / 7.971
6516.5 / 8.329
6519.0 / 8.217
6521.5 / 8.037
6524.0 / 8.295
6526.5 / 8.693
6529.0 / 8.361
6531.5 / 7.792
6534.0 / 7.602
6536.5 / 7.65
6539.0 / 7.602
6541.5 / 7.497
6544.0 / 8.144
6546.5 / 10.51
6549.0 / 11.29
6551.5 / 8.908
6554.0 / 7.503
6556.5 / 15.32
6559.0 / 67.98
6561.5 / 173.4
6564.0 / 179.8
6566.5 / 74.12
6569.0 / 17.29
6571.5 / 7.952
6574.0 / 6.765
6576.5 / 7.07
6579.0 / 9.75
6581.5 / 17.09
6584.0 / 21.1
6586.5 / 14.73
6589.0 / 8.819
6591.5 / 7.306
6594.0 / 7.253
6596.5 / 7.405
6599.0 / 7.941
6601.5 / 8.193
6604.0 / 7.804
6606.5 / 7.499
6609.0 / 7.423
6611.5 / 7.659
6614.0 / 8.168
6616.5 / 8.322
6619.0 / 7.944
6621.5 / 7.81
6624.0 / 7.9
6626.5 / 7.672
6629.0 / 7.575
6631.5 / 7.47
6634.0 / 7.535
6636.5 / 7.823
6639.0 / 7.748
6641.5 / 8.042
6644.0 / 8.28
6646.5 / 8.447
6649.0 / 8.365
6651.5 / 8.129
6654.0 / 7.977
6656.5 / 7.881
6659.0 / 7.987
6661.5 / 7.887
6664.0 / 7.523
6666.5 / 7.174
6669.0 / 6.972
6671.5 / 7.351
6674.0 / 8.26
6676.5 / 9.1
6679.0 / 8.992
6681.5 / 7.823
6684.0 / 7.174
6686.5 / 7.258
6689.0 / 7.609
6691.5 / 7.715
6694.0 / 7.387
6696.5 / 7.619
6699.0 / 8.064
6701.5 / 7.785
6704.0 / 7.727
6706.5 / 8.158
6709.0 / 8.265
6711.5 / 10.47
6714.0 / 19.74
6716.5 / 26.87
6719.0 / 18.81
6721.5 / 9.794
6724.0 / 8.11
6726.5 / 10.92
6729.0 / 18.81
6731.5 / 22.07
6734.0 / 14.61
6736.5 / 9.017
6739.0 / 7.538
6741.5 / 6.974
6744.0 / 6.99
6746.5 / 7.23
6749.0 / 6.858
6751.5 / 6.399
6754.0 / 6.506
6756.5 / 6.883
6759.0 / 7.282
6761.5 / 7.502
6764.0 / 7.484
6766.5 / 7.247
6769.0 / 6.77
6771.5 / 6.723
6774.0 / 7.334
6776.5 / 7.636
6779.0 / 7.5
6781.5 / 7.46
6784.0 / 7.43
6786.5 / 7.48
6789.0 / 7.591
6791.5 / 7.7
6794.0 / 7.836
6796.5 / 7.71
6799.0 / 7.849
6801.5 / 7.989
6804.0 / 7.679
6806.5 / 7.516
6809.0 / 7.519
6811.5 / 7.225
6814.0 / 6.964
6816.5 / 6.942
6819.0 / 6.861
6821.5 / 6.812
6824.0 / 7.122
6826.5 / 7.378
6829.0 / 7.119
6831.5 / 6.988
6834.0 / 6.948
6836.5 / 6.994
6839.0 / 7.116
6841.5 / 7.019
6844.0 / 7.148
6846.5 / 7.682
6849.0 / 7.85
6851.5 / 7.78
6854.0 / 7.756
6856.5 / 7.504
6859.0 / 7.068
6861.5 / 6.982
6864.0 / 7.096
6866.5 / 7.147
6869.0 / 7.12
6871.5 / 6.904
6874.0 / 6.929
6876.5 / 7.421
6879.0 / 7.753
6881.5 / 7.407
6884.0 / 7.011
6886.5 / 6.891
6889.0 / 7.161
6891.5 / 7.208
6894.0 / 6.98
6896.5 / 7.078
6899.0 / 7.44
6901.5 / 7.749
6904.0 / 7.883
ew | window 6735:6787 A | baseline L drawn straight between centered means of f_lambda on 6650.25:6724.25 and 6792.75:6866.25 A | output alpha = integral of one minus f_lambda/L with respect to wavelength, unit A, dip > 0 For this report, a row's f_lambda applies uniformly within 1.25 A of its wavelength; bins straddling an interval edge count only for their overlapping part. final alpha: 6.50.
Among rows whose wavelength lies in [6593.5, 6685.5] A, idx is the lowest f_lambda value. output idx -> 6.972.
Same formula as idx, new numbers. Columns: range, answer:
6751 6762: 6.399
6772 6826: 6.812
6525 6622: 6.765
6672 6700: 7.174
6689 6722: 7.387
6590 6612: 7.253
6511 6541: 7.602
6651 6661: 7.881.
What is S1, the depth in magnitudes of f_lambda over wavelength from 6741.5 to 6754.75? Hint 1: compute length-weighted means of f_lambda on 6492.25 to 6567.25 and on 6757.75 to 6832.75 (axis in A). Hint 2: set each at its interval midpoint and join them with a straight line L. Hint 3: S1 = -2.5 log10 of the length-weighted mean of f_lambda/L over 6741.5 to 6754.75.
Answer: 0.44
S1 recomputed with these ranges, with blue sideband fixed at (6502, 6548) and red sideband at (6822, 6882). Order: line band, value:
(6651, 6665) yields -0.02 mag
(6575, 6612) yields -0.23 mag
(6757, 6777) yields 0.04 mag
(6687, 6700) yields 0.00 mag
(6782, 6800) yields -0.03 mag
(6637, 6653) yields -0.05 mag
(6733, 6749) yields -0.13 mag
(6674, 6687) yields -0.06 mag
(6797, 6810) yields -0.05 mag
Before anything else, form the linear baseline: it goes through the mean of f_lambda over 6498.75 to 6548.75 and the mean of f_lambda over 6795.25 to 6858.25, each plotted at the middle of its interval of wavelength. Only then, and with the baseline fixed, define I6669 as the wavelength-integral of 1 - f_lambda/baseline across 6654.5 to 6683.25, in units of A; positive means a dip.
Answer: -0.4 A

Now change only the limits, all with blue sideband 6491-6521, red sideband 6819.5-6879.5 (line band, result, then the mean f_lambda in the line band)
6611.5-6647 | -0.8 A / 7.89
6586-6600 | -1.5 A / 8.61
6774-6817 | -1.1 A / 7.54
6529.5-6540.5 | 0.3 A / 7.71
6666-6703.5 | -0.9 A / 7.76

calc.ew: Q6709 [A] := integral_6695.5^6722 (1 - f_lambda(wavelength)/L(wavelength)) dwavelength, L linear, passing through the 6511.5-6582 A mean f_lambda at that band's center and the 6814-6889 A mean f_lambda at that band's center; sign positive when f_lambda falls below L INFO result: 5.7 A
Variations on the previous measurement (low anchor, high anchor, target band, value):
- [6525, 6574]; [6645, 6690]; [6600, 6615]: 9.3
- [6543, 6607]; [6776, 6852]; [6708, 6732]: 0.3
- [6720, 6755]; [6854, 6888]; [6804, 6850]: 5.6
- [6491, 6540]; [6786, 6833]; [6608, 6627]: -0.2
